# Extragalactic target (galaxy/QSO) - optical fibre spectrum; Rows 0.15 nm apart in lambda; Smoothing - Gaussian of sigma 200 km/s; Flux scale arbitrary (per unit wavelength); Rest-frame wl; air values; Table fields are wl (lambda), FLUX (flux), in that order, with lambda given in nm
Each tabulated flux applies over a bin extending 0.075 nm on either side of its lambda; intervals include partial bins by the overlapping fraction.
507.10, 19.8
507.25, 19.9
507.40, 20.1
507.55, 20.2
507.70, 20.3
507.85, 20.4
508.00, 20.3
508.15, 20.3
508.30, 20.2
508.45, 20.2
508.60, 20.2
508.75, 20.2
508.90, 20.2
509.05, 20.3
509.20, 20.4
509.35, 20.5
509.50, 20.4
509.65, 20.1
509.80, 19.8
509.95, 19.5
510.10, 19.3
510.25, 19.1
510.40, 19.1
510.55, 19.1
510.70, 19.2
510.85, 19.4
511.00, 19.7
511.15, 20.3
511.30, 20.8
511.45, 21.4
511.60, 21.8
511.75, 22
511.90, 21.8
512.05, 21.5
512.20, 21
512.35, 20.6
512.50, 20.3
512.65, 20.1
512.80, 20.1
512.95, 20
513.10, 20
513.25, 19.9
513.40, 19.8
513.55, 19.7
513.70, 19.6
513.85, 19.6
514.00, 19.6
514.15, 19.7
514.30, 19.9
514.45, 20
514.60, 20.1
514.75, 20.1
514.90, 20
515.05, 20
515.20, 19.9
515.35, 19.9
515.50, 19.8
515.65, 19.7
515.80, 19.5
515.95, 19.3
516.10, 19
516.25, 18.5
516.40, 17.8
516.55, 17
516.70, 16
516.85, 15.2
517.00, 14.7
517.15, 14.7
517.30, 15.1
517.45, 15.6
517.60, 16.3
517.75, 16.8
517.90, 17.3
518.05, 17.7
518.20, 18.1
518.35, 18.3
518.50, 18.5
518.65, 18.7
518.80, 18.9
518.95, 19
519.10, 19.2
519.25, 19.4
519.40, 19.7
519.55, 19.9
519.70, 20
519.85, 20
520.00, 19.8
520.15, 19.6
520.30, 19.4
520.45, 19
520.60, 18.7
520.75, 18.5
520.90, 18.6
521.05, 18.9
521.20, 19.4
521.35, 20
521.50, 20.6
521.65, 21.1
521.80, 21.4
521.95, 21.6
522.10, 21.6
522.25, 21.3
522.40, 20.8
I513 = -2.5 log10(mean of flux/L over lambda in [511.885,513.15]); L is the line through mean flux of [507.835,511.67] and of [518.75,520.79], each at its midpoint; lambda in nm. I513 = -0.04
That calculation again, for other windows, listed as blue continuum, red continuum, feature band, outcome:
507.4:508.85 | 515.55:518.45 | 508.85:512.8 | -0.054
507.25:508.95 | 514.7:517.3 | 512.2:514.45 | -0.060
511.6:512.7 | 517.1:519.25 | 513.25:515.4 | -0.002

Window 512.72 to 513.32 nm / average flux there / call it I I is 20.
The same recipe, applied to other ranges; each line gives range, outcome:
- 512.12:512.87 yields 20.4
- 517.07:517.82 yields 15.7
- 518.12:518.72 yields 18.4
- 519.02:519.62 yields 19.5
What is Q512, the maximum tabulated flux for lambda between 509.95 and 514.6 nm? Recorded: 22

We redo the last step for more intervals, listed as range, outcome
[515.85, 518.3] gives 19.3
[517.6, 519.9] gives 20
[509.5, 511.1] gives 20.4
